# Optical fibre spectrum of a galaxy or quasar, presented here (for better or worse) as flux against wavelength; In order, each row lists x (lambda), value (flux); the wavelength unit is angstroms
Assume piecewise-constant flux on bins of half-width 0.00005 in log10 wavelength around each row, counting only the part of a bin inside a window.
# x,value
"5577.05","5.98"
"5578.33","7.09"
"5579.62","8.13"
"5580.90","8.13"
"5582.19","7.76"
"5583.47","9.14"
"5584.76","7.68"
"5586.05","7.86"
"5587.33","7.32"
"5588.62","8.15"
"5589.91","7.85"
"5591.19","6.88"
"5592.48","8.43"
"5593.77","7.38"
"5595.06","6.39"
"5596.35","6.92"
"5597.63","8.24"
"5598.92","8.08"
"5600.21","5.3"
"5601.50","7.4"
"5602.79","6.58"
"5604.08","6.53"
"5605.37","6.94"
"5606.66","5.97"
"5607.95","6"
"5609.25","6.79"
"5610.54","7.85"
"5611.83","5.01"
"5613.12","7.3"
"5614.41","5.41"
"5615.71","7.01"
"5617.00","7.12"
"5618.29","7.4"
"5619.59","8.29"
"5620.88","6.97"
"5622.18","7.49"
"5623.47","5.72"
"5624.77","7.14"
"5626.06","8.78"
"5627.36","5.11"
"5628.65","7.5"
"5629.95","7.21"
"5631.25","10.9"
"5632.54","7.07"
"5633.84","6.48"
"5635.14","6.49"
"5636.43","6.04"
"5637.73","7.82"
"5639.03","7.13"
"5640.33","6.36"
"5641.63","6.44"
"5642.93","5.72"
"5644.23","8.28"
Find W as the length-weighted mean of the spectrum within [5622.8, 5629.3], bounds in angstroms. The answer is 6.86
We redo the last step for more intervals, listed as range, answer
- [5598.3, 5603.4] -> 6.83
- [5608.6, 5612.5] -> 6.56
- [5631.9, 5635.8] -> 6.68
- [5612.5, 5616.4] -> 6.57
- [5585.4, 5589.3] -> 7.77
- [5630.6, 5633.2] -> 8.98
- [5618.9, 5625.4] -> 7.11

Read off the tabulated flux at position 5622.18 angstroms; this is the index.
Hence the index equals 7.49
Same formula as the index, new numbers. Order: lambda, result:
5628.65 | 7.5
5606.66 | 5.97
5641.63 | 6.44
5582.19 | 7.76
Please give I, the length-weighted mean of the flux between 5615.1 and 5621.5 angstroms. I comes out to 7.37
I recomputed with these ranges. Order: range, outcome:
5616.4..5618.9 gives 7.27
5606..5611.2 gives 6.64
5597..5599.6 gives 8.12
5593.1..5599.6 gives 7.4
